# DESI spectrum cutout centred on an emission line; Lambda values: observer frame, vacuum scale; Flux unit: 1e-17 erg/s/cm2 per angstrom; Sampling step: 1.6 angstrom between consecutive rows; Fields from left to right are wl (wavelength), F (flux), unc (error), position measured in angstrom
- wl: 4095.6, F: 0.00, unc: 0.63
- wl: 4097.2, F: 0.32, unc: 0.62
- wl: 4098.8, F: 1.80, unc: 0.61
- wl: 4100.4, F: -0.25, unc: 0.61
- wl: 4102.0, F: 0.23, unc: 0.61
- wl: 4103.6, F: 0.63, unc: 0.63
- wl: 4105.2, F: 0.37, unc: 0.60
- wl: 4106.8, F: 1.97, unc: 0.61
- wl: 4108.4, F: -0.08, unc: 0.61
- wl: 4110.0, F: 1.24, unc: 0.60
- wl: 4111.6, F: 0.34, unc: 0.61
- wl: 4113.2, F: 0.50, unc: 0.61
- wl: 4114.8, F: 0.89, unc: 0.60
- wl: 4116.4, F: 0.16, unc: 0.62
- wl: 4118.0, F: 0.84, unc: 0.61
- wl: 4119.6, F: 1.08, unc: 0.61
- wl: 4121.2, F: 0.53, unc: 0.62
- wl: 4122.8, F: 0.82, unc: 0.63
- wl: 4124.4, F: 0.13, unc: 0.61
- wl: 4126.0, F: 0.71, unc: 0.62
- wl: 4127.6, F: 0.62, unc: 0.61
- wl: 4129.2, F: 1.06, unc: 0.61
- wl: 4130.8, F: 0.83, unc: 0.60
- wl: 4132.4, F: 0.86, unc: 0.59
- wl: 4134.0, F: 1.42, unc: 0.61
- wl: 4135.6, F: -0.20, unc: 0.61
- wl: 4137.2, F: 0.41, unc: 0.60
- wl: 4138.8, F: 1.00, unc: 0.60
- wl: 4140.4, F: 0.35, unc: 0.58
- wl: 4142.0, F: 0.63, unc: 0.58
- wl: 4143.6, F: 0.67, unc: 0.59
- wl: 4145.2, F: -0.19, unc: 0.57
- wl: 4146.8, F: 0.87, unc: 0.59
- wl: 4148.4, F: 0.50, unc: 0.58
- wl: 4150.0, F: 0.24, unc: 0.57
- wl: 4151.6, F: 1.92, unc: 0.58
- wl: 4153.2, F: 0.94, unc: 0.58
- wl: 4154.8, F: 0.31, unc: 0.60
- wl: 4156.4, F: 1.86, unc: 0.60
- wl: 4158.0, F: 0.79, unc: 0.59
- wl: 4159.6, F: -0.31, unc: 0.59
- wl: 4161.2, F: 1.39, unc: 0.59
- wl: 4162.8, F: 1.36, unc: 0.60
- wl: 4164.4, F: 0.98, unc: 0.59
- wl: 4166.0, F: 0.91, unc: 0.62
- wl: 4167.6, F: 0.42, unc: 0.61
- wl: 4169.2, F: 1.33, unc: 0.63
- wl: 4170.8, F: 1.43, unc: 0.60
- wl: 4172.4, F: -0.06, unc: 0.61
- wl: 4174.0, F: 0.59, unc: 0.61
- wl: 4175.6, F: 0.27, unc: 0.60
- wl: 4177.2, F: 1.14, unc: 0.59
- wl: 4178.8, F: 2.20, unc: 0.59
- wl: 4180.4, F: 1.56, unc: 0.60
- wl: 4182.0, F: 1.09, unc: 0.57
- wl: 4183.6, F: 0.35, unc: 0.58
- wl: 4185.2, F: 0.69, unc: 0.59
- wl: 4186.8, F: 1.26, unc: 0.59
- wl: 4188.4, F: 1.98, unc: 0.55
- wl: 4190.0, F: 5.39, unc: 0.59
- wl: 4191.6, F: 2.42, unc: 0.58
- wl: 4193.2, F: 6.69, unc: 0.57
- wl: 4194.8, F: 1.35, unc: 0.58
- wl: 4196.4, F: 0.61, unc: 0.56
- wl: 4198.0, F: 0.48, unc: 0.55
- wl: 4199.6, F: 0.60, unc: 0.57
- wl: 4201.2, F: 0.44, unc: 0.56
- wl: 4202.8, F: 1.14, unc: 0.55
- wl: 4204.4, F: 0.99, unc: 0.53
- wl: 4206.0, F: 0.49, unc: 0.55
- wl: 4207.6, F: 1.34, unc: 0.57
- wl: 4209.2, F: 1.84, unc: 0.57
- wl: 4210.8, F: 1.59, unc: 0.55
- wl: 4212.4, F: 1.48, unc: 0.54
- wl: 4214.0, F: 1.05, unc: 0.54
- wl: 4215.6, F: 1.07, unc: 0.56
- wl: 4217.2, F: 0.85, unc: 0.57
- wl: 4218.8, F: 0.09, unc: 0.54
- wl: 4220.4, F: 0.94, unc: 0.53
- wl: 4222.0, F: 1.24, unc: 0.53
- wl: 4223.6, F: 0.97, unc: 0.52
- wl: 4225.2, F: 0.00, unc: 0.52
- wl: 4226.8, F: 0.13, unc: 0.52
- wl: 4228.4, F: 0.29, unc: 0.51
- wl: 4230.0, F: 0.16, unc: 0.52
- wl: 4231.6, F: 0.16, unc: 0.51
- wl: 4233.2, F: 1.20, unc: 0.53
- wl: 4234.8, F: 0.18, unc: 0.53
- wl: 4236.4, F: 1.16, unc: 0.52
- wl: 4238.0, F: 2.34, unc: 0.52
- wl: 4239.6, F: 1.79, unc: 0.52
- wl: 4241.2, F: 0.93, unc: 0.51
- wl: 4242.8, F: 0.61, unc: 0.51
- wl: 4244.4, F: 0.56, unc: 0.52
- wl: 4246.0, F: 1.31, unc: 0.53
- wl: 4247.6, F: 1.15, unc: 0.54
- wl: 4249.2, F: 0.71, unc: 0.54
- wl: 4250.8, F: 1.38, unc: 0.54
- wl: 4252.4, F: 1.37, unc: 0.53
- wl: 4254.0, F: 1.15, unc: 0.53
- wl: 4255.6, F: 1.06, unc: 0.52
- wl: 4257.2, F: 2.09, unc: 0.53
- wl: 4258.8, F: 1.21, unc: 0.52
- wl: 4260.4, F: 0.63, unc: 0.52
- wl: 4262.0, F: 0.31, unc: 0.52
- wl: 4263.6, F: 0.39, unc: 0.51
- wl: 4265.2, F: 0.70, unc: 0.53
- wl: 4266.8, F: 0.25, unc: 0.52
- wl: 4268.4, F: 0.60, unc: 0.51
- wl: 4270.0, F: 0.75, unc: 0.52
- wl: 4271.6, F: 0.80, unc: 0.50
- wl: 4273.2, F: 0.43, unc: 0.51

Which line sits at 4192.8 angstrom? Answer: [O II]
